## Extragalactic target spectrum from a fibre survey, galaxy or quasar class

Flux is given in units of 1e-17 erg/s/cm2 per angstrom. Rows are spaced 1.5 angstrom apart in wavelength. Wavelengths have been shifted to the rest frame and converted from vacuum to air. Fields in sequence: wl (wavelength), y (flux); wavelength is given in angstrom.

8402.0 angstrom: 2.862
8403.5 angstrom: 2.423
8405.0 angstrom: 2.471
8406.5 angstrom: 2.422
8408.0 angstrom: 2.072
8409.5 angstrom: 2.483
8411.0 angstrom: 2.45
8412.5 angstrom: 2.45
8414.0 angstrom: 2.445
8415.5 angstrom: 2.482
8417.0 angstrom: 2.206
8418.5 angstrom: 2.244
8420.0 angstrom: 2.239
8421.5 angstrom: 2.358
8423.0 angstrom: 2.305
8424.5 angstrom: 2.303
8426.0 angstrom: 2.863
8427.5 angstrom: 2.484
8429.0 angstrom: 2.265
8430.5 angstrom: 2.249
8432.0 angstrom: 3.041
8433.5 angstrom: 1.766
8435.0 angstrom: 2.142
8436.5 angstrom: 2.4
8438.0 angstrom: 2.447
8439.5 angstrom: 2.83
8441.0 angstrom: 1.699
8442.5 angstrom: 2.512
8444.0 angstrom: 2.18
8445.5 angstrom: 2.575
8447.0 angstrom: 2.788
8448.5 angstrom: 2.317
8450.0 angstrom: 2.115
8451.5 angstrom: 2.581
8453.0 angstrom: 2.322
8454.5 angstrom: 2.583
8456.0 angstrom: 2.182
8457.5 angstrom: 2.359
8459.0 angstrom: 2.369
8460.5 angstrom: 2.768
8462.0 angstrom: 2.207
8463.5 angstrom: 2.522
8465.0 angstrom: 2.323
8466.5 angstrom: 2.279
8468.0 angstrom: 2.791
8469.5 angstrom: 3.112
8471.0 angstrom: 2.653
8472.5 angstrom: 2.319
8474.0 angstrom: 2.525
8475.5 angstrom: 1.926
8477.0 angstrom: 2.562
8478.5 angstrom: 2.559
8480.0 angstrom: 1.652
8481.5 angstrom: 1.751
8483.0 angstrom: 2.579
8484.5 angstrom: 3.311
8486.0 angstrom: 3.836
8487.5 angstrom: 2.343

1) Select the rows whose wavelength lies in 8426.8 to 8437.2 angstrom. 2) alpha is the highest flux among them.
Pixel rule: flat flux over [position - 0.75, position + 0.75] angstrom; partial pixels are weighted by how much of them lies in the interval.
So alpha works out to 3.041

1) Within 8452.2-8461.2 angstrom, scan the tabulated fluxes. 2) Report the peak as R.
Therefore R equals 2.768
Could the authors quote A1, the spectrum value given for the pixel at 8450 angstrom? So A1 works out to 2.115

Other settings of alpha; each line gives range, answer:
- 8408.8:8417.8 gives 2.483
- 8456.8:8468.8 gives 2.791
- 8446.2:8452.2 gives 2.788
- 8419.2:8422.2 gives 2.358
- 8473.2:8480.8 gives 2.562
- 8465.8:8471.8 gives 3.112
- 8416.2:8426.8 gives 2.863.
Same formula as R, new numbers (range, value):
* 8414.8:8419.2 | 2.482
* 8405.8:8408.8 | 2.422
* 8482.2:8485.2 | 3.311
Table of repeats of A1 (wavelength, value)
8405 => 2.471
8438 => 2.447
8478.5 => 2.559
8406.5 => 2.422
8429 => 2.265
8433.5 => 1.766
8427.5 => 2.484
